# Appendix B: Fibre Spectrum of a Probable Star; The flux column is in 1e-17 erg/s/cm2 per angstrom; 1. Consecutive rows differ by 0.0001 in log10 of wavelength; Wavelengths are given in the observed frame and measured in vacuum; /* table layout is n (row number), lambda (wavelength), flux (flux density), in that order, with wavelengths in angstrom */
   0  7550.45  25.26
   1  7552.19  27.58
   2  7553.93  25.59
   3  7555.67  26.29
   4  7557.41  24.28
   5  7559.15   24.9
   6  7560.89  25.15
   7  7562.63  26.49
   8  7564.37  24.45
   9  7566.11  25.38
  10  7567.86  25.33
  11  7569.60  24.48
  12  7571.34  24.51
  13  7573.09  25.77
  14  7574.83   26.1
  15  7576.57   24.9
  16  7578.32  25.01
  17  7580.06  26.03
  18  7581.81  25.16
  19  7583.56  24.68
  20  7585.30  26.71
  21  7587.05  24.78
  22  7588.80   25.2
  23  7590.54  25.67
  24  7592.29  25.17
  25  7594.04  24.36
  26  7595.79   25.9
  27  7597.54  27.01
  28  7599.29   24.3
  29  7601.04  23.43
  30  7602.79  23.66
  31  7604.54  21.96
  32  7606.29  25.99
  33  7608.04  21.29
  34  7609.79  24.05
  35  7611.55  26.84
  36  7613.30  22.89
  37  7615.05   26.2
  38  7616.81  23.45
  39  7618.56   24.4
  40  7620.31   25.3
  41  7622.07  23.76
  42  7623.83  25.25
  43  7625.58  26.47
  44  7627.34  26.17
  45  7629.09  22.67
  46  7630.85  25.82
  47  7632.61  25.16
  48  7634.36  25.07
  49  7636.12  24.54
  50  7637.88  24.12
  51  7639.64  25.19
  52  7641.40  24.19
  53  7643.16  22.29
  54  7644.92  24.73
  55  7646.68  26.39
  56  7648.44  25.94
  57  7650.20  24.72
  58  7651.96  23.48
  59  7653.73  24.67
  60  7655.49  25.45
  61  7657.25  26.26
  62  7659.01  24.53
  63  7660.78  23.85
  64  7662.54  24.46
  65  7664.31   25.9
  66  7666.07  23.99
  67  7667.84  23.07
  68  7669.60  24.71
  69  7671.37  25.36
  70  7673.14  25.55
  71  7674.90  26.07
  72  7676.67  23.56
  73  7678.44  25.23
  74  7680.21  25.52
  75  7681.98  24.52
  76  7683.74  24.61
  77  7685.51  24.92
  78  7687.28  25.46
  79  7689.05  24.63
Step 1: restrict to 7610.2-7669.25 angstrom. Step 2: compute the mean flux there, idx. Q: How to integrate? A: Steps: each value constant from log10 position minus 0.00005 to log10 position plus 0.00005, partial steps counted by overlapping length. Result 24.8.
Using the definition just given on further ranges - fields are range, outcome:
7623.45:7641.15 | 25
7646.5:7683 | 24.9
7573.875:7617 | 24.9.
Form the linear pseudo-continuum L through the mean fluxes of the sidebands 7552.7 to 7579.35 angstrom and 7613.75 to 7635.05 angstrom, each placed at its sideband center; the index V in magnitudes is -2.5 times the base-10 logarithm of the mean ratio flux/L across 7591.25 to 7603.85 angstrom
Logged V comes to 0.01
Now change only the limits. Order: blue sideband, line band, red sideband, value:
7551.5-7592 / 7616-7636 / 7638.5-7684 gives 0.007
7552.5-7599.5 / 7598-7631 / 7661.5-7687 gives 0.032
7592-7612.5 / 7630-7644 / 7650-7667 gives 0.003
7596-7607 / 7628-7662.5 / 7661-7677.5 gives -0.003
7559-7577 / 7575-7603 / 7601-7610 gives -0.044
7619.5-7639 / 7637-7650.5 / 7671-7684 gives 0.012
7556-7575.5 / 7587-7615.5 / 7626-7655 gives 0.016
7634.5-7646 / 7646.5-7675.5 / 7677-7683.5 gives -0.014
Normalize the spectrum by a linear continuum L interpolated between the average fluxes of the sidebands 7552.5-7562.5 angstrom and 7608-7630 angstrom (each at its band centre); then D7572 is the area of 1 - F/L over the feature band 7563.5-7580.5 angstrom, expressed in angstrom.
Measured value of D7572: 0.1 angstrom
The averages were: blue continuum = 25.5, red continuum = 24.6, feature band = 25.2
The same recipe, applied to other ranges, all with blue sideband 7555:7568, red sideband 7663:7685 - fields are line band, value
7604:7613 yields 0.4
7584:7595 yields -0.1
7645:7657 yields -0.1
